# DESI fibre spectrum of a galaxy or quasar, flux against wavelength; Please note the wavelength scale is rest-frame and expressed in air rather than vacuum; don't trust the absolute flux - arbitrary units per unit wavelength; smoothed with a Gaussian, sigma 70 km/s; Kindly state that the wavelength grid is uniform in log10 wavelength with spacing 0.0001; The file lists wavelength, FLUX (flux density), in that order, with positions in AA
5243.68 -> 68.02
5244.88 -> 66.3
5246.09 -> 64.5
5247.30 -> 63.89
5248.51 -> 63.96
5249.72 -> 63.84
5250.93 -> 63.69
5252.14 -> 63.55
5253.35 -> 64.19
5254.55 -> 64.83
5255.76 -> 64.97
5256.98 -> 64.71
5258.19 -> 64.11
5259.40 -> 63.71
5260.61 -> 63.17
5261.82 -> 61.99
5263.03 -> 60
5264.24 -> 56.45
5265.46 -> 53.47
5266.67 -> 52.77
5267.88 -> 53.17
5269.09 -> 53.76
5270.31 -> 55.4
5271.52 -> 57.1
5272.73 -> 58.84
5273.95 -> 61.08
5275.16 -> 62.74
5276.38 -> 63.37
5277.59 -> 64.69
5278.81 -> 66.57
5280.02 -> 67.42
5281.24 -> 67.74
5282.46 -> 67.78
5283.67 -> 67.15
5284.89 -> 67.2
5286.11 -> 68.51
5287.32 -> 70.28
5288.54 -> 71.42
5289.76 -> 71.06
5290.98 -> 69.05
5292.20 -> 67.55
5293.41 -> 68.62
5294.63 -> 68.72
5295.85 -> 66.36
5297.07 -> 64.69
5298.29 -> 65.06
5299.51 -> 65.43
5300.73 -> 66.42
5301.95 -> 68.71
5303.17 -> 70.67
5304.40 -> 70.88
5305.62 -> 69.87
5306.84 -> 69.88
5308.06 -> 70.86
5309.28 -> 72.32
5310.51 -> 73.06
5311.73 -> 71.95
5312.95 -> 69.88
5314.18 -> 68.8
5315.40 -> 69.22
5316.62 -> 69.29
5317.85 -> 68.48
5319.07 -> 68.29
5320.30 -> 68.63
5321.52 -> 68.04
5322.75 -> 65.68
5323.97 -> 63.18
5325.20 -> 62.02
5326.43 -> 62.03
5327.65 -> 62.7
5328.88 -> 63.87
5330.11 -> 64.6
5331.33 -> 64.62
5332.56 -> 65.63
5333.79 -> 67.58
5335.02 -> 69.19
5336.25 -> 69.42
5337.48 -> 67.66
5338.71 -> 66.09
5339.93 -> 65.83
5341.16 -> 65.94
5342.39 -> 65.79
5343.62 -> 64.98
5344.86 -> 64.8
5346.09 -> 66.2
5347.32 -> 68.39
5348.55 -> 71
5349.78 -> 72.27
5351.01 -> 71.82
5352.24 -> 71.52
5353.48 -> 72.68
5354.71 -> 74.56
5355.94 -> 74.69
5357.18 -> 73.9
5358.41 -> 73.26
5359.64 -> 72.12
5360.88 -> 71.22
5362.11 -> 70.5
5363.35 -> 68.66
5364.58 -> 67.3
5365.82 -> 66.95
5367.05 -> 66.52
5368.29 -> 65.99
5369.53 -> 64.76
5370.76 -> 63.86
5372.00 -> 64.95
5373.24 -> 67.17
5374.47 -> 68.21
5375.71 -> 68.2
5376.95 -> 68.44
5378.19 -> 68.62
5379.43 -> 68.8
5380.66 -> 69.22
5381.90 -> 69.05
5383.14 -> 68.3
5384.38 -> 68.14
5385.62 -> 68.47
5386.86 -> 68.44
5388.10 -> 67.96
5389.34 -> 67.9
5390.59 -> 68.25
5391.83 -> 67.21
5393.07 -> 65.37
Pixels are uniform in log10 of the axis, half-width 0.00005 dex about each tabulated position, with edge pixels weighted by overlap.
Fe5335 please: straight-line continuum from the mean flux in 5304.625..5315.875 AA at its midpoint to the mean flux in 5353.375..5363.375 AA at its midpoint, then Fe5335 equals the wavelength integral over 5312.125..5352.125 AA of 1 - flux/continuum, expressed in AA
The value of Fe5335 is 2.5 AA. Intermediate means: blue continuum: 70.7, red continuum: 72.6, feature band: 67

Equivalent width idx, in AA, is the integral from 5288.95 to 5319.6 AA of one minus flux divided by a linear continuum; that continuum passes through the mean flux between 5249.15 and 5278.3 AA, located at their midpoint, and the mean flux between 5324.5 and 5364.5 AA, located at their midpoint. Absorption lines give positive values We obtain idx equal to -2.2 AA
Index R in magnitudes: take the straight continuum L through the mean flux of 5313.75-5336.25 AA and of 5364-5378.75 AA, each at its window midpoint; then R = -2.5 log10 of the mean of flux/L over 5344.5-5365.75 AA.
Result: -0.068 mag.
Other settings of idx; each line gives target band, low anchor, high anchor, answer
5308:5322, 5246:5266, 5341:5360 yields -0.5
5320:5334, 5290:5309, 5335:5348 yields 0.5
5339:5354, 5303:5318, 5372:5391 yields 0.2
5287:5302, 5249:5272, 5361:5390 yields -1.3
